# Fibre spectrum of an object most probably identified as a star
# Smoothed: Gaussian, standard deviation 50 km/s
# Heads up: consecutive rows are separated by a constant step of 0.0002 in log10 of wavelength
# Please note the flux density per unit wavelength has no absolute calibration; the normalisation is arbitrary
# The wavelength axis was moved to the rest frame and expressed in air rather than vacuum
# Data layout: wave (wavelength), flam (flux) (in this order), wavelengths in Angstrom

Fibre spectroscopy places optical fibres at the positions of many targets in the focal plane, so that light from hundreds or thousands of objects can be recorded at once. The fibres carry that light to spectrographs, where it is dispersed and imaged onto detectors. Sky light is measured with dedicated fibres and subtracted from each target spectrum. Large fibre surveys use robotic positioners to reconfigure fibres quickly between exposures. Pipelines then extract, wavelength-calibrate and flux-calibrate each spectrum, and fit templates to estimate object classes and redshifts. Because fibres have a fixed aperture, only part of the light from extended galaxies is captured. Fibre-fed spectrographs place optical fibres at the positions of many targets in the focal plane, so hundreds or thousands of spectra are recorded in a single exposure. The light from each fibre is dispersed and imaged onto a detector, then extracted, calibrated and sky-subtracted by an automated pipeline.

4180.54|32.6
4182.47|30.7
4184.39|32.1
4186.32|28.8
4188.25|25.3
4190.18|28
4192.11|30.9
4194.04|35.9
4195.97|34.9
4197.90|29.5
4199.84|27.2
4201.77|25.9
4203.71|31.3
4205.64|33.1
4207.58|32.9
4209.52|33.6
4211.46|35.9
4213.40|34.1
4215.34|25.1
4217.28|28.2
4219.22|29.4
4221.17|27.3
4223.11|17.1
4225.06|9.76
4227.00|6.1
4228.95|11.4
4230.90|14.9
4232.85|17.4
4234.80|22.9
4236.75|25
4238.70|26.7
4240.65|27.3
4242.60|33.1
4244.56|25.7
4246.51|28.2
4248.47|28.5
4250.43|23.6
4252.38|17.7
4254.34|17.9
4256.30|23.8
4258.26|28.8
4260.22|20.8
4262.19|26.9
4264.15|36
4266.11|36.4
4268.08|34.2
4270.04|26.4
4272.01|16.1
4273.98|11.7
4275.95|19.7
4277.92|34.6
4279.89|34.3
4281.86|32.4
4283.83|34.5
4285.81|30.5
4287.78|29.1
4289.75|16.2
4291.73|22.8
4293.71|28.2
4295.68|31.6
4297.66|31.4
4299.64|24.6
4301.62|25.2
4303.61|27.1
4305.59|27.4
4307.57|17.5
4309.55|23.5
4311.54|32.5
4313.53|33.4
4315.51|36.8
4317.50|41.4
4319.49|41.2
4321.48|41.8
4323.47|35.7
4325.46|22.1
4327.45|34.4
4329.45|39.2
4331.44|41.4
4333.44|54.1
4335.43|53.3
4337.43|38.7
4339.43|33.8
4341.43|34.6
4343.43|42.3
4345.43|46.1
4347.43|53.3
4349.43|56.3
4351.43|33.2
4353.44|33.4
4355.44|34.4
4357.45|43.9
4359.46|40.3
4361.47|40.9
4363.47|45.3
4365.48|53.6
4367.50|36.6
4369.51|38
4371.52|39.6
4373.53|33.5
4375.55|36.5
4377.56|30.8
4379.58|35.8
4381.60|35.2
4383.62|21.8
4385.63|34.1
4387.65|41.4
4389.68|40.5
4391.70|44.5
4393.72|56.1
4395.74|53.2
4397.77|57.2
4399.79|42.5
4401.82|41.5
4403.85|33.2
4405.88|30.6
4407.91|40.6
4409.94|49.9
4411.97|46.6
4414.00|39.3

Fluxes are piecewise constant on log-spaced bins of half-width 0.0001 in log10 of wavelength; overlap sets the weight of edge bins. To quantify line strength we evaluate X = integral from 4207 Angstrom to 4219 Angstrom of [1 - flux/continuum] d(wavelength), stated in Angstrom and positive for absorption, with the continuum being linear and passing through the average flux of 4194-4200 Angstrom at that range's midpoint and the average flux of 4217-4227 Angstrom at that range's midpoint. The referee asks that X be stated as -3.4 Angstrom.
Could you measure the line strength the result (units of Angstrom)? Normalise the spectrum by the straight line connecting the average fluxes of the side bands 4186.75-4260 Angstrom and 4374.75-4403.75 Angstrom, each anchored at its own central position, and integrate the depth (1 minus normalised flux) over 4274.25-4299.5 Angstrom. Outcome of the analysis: 2.6 Angstrom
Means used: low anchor 25.8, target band 28.2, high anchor 40.6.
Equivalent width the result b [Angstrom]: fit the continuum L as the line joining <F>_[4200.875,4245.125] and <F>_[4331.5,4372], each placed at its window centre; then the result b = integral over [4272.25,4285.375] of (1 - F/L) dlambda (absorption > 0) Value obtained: 2.2 Angstrom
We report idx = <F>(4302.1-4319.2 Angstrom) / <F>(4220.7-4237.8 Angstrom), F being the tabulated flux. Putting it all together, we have 1.82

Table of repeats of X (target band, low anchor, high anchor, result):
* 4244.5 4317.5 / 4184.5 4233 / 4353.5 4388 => 9.88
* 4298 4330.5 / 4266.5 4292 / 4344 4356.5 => 3.05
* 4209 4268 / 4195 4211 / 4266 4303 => 9.32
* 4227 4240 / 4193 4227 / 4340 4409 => 4.84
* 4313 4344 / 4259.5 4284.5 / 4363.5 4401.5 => -4.07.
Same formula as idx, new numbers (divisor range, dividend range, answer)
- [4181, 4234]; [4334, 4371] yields 1.59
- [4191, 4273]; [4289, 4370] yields 1.39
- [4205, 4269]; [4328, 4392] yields 1.58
